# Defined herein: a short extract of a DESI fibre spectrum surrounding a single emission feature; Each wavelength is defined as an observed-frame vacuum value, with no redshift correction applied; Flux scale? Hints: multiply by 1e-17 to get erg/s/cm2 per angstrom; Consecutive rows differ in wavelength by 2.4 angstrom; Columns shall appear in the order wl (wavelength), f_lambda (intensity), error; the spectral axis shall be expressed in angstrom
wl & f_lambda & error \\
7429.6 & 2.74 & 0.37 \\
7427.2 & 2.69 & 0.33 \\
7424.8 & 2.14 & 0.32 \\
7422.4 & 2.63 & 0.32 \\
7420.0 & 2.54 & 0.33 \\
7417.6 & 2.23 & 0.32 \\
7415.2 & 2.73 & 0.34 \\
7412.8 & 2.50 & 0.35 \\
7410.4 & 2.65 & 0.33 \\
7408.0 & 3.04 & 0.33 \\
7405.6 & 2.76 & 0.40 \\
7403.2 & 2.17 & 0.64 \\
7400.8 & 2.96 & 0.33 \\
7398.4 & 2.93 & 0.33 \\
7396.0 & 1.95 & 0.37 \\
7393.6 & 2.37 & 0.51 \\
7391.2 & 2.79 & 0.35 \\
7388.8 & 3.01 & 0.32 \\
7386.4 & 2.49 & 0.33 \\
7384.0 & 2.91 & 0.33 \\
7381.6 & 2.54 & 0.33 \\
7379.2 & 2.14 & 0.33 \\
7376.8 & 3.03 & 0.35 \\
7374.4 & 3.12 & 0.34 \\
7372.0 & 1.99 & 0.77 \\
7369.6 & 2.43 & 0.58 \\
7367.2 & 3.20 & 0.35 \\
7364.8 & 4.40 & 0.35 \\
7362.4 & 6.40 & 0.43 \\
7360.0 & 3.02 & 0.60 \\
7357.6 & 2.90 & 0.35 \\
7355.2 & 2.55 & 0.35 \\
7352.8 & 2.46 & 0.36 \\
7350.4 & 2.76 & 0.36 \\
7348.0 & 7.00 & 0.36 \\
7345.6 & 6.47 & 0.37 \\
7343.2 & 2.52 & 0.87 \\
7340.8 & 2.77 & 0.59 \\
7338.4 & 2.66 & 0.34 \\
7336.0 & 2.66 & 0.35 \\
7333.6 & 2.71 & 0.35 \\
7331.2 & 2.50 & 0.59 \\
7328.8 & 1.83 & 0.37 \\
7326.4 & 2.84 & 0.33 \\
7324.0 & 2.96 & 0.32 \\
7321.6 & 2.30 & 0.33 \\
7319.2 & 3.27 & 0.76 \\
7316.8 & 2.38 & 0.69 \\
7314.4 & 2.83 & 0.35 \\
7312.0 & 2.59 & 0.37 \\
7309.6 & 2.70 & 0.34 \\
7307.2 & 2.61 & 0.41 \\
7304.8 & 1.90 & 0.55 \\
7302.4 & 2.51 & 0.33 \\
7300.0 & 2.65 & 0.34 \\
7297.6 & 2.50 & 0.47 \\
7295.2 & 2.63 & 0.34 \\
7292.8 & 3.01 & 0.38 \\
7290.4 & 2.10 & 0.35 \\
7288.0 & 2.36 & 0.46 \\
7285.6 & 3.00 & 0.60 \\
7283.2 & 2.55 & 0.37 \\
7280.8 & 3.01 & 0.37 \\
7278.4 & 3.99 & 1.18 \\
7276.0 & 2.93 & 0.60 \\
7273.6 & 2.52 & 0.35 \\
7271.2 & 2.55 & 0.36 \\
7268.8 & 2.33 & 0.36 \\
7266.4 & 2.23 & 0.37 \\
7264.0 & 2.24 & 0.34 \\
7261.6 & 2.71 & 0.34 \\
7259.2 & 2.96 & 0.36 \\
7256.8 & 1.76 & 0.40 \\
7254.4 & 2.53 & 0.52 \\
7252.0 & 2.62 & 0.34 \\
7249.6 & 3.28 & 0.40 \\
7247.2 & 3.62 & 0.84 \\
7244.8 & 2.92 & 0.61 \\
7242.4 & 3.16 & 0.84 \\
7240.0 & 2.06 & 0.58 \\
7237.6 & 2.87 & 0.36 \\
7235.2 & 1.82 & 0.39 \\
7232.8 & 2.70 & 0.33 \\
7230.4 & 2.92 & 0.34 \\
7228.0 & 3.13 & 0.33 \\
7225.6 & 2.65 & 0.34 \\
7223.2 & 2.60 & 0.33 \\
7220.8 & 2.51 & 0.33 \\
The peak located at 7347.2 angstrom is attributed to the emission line [S II]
